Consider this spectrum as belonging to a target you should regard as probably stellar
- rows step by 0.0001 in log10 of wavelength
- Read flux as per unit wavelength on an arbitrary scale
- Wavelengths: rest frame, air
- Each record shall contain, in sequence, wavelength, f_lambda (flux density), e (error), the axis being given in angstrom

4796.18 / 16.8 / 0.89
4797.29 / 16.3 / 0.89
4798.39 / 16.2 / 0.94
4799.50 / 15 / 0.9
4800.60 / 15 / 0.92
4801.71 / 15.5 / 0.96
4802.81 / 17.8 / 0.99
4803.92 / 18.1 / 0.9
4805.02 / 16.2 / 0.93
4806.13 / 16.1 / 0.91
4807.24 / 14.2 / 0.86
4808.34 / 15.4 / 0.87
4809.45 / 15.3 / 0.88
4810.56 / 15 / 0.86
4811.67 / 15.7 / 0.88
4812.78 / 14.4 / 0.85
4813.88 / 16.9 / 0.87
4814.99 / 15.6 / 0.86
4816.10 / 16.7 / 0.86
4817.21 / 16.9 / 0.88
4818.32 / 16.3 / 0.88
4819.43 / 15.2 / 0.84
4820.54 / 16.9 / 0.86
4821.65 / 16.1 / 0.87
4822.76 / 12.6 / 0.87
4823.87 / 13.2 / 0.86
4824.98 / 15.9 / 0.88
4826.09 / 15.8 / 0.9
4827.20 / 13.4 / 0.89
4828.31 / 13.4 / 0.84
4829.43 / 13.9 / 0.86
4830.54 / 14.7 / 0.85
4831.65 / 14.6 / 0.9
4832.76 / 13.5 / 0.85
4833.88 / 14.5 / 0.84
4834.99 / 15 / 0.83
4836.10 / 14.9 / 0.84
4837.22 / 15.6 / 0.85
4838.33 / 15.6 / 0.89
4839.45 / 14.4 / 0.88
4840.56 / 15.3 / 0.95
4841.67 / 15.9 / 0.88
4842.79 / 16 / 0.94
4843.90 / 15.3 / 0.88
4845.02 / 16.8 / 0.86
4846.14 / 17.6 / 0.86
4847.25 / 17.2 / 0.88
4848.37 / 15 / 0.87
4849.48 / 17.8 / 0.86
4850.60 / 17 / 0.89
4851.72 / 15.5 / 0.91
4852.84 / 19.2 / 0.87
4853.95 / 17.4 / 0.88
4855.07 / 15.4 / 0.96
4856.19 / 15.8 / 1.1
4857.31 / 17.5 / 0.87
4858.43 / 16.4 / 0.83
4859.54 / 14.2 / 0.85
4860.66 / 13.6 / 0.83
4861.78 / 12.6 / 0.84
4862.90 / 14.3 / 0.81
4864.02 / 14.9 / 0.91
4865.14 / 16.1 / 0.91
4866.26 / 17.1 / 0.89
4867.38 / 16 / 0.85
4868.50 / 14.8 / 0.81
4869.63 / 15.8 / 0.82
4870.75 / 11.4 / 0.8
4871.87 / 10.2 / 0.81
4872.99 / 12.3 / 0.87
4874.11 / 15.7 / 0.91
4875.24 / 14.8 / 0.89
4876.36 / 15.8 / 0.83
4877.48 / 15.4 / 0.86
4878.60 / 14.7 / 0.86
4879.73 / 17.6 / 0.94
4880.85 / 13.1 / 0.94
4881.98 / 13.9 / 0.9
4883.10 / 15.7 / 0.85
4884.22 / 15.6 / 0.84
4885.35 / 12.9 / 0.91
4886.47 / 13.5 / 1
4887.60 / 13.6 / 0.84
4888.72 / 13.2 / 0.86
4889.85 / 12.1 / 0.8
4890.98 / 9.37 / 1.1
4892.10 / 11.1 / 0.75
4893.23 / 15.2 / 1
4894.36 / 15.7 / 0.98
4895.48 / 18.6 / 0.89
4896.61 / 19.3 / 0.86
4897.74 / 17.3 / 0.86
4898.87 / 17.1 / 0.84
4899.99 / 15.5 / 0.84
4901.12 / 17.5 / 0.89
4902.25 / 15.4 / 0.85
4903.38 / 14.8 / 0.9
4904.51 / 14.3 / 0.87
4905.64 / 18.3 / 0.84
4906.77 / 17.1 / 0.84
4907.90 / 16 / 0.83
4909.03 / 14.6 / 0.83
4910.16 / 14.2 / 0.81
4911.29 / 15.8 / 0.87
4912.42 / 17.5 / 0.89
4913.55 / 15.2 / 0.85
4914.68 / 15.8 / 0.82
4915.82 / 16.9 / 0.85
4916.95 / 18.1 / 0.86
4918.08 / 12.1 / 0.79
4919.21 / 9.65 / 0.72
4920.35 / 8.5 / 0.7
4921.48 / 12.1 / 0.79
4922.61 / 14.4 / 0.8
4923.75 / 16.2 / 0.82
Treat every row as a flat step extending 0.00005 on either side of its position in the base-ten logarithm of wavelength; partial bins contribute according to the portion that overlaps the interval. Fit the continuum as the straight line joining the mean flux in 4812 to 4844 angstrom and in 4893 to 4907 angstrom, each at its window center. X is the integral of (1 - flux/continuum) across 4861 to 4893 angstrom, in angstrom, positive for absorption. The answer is 4.1 angstrom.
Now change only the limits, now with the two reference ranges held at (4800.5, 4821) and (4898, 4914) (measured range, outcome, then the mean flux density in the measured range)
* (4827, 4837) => 1.1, 14.3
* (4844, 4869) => 0.0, 16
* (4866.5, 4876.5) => 1.2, 14.1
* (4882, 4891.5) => 1.6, 13.3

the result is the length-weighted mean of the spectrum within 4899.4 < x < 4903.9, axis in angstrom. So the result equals 15.8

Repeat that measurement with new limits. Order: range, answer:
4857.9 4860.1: 15.3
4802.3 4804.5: 17.9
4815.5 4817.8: 16.7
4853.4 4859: 16.5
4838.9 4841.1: 14.9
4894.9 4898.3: 18.4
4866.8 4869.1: 15.4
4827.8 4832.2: 14.1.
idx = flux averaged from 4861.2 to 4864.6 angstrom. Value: 13.9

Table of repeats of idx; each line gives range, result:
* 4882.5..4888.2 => 14.3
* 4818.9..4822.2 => 16.1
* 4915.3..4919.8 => 14.1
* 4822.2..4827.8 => 14.2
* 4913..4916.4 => 16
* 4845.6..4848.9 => 16.6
